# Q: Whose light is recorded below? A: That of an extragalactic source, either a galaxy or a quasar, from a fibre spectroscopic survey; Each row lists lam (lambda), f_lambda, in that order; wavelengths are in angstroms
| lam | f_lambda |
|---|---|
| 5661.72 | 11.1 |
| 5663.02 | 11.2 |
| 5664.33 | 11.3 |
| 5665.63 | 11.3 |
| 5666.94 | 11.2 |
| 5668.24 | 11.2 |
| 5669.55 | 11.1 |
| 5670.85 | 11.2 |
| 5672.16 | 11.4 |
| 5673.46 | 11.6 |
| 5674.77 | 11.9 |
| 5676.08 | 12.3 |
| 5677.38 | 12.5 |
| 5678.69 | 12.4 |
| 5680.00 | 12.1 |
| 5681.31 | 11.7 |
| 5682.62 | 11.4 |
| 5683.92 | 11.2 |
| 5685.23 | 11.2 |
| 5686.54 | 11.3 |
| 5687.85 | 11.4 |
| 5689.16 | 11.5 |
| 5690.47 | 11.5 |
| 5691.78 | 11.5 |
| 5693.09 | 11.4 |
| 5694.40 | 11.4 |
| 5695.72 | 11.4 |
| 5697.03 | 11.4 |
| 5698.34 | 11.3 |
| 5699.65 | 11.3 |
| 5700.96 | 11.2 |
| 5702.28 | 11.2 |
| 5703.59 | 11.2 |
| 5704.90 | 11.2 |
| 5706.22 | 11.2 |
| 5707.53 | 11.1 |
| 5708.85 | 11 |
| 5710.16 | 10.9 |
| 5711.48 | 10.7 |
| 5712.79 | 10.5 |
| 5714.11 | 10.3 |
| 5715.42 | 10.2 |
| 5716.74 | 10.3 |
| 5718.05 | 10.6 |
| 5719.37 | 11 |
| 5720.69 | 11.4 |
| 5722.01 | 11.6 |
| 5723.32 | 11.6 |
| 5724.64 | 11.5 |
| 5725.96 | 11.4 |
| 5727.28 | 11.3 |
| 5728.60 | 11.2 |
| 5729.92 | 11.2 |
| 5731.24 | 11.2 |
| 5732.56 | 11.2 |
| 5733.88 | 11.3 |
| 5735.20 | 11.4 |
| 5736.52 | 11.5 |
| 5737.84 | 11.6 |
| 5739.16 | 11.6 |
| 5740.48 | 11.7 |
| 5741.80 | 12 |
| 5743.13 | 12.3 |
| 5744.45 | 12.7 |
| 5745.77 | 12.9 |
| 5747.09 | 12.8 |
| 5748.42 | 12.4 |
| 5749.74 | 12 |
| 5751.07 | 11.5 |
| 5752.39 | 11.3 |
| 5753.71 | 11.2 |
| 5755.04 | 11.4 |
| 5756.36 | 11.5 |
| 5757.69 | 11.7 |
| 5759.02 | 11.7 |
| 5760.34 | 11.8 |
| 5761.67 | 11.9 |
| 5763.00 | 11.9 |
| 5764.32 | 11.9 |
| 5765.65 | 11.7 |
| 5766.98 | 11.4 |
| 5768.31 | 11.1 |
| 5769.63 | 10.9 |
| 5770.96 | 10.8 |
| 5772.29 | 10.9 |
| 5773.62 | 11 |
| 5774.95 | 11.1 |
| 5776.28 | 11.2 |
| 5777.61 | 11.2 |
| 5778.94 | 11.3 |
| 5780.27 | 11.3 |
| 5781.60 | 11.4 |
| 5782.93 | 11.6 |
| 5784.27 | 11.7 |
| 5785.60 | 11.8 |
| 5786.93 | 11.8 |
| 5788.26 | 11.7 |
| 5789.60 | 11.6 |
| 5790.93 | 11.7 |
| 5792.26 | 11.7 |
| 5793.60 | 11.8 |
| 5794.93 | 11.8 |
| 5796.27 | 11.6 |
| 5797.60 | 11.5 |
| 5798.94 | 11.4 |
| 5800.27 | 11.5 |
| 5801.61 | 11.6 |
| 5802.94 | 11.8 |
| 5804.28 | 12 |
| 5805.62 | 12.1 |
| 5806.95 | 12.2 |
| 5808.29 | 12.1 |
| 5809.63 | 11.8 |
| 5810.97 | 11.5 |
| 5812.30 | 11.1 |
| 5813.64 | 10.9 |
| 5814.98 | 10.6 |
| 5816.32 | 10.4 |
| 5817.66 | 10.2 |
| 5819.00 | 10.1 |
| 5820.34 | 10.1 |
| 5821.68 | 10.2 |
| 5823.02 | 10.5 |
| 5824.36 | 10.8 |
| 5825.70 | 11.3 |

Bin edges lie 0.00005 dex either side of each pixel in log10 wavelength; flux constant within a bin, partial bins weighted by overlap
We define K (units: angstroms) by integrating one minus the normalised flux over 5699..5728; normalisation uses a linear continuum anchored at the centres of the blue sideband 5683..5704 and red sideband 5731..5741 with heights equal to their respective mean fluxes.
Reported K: 0.9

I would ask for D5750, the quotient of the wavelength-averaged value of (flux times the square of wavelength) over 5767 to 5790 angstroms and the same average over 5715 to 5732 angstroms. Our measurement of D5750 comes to 1.0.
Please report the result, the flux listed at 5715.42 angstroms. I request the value 10.2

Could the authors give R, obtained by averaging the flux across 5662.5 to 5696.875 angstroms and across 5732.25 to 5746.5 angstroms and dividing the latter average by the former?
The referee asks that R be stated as 1.0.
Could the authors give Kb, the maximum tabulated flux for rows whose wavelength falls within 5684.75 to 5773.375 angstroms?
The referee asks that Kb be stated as 12.9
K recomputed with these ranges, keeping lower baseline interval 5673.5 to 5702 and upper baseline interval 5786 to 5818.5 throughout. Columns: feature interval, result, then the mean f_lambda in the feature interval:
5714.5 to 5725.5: 0.5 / 11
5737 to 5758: -0.7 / 11.9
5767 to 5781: 0.5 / 11.1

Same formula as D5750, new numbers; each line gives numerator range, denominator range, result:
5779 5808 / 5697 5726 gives 1.09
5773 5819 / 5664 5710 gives 1.04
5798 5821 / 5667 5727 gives 1.04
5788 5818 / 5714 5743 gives 1.05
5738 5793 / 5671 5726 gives 1.05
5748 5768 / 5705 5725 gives 1.08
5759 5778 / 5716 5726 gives 1.04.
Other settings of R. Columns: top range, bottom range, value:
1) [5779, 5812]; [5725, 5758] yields 1.00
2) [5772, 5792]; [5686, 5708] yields 1.01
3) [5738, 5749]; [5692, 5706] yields 1.09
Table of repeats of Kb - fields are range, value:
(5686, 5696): 11.5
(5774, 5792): 11.8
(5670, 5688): 12.5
